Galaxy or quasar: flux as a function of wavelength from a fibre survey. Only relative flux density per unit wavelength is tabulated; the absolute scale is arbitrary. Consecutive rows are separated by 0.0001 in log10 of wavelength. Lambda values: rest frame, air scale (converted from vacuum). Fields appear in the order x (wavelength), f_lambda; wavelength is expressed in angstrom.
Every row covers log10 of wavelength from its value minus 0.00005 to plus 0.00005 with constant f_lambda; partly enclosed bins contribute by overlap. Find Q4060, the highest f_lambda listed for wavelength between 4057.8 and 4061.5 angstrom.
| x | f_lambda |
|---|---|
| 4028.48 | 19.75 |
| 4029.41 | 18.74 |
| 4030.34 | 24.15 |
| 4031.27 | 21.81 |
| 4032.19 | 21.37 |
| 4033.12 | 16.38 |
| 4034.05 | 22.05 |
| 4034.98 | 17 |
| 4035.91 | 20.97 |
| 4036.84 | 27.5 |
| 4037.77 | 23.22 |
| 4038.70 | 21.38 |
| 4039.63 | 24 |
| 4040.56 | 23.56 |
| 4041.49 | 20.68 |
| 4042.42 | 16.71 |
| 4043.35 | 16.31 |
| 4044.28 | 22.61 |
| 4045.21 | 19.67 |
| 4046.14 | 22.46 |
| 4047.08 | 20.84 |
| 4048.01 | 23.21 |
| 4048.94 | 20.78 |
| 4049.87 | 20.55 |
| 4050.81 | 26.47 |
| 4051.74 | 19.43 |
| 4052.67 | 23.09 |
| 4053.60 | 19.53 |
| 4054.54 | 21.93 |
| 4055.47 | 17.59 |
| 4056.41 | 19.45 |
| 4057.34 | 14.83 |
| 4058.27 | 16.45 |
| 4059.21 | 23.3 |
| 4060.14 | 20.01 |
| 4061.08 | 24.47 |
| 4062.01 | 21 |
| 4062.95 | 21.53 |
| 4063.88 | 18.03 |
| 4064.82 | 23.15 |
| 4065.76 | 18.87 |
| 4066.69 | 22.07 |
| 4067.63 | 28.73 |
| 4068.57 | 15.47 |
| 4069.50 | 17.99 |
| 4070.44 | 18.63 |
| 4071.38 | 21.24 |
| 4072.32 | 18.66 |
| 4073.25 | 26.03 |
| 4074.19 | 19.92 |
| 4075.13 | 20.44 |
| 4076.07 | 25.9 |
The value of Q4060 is 24.47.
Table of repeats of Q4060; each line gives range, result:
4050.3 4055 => 26.47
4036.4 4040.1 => 27.5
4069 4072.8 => 21.24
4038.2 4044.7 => 24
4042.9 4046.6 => 22.61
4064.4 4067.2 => 23.15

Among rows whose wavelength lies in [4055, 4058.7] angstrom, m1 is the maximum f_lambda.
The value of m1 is 19.45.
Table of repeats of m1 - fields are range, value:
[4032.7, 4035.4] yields 22.05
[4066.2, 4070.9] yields 28.73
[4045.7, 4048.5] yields 23.21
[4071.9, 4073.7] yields 26.03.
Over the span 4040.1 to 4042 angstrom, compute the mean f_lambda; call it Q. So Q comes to 22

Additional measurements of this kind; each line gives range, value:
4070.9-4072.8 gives 20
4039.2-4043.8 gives 20.2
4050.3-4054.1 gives 22.1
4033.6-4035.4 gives 19.6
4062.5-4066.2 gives 20.4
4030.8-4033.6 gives 19.9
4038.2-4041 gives 23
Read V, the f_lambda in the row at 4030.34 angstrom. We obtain 24.15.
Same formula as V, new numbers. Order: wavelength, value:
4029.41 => 18.74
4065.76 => 18.87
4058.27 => 16.45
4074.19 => 19.92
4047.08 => 20.84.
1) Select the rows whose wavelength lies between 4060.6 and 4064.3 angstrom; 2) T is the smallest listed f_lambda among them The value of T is 18.03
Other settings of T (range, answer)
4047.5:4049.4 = 20.78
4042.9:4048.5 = 16.31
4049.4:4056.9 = 17.59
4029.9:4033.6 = 16.38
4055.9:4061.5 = 14.83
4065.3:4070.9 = 15.47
